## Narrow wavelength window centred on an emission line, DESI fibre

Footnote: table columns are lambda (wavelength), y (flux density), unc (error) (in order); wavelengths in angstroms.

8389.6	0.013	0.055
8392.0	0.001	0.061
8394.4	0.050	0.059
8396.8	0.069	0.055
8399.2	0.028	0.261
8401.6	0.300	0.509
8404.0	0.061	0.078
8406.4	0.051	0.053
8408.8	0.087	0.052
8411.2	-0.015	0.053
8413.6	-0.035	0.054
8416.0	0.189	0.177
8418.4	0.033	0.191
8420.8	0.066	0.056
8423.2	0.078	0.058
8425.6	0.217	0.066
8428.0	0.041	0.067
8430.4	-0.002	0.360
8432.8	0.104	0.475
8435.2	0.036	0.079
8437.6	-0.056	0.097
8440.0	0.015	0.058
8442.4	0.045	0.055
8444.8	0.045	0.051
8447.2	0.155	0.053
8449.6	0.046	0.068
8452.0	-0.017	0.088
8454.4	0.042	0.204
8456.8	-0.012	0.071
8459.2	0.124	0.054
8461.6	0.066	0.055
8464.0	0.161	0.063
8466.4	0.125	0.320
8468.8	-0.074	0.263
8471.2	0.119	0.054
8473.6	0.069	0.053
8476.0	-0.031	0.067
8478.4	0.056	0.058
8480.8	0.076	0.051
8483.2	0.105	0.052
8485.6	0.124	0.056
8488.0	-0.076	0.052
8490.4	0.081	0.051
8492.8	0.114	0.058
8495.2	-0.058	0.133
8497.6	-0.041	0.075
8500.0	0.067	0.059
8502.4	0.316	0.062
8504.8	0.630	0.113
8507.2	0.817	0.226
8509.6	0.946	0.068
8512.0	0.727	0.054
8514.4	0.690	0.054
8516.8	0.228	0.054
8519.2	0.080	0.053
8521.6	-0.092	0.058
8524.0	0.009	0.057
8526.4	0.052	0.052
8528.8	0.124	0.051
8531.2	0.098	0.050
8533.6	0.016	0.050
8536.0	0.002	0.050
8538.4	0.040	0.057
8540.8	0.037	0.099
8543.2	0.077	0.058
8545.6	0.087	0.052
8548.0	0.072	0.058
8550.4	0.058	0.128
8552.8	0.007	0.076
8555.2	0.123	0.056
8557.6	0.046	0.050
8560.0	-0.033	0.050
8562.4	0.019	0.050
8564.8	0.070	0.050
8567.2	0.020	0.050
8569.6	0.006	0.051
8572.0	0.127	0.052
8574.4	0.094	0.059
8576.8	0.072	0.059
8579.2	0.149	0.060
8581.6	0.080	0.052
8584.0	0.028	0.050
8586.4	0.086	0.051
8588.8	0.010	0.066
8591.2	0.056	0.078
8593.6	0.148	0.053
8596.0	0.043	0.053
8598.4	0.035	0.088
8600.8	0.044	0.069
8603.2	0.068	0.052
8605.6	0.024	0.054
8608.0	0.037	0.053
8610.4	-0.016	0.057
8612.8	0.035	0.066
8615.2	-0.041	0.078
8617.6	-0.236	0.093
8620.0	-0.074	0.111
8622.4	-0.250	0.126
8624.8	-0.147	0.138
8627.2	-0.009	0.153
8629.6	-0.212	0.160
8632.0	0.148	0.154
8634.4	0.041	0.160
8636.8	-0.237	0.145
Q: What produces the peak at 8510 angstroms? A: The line [O II] 3727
